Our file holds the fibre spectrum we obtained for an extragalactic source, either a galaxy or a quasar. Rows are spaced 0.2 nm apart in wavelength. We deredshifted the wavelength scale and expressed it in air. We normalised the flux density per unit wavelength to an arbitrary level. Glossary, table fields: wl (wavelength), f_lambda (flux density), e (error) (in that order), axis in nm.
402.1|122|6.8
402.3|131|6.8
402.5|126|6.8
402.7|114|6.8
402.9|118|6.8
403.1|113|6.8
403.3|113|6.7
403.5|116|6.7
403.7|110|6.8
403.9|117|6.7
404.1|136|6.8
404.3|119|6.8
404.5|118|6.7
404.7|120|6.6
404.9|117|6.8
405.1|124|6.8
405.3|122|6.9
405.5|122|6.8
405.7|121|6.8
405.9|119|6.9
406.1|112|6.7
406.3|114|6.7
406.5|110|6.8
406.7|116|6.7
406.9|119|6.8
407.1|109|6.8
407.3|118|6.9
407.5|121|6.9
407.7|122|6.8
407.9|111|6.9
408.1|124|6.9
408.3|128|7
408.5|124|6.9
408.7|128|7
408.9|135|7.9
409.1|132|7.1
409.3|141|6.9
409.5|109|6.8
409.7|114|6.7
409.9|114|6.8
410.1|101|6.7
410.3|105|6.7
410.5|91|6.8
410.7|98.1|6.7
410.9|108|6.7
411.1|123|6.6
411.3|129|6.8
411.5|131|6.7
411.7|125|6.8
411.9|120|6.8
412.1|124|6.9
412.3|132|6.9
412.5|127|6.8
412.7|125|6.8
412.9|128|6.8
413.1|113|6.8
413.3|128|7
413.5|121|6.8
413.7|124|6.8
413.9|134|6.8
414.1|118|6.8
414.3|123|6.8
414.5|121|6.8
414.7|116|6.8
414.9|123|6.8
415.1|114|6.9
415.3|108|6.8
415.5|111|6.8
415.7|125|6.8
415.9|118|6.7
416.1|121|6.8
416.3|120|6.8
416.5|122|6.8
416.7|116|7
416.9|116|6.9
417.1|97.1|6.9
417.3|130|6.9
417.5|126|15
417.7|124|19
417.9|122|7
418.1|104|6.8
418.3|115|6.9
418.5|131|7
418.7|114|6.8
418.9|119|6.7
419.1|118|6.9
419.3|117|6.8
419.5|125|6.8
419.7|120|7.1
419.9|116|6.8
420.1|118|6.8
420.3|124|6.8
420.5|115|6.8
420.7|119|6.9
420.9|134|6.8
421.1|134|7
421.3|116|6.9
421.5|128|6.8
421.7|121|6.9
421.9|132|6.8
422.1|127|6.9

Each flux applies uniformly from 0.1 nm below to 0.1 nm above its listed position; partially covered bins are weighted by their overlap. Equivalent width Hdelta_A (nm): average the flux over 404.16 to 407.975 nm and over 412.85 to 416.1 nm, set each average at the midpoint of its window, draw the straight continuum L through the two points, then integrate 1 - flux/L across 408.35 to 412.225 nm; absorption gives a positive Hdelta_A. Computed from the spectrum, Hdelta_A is 0.01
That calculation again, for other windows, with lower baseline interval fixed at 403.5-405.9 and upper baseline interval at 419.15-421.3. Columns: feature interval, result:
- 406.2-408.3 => 0.06 nm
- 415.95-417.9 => 0.04 nm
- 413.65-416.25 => 0.04 nm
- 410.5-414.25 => -0.02 nm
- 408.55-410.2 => -0.01 nm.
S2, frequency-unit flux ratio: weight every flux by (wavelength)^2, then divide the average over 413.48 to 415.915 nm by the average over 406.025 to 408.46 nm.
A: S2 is 1.06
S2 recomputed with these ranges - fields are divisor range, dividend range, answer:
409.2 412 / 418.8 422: 1.12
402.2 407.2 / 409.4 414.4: 1.04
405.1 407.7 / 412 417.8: 1.07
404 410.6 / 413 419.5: 1.05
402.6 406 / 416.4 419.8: 1.07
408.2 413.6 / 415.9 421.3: 1.03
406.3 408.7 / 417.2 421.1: 1.08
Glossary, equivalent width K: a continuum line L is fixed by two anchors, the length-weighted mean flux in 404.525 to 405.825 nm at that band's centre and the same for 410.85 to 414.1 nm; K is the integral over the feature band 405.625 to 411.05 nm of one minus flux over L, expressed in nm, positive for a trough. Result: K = 0.26 nm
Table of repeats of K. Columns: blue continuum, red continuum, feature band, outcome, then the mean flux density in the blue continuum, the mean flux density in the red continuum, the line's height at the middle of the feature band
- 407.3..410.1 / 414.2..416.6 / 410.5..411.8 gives 0.04 nm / 122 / 118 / 121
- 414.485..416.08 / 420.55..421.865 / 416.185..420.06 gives 0.08 nm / 117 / 125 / 121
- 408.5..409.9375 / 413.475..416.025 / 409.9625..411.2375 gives 0.19 nm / 125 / 120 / 124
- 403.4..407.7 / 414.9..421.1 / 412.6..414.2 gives -0.07 nm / 118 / 119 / 119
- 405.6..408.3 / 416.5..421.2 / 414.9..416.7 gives 0.02 nm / 117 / 120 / 119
